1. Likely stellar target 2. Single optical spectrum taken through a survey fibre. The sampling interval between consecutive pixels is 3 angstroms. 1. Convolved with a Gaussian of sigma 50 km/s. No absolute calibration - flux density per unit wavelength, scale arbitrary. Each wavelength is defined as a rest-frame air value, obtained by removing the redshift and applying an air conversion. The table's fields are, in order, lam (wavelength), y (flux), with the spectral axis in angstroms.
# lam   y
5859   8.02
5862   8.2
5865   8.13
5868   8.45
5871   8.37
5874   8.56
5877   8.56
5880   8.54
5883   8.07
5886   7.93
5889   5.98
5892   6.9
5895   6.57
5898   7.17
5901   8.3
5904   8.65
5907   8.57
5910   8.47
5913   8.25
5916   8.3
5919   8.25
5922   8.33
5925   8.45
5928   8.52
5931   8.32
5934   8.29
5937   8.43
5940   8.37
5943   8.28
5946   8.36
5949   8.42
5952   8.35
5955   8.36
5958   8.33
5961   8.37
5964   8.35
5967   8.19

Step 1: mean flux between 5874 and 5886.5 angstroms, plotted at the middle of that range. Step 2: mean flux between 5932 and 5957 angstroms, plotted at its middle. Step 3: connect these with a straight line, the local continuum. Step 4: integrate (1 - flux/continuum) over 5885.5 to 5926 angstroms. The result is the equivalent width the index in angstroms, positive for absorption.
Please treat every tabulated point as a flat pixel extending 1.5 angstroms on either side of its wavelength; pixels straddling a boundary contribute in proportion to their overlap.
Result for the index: 2.4 angstroms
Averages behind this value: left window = 8.34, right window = 8.36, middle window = 7.86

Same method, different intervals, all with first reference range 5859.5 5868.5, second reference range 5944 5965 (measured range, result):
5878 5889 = 0.5 angstroms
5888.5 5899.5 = 2.1 angstroms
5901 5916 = -0.3 angstroms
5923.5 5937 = -0.1 angstroms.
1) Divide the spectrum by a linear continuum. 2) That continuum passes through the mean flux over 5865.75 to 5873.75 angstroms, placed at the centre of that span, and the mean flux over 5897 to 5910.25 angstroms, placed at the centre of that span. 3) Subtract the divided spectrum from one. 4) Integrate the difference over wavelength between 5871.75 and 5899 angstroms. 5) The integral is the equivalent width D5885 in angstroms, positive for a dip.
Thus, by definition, 2.4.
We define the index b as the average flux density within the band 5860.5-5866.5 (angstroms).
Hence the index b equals 8.16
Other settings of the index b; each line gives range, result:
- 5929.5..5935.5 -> 8.3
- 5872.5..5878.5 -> 8.56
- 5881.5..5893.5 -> 7.22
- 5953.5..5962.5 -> 8.35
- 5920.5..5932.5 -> 8.41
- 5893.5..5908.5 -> 7.85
